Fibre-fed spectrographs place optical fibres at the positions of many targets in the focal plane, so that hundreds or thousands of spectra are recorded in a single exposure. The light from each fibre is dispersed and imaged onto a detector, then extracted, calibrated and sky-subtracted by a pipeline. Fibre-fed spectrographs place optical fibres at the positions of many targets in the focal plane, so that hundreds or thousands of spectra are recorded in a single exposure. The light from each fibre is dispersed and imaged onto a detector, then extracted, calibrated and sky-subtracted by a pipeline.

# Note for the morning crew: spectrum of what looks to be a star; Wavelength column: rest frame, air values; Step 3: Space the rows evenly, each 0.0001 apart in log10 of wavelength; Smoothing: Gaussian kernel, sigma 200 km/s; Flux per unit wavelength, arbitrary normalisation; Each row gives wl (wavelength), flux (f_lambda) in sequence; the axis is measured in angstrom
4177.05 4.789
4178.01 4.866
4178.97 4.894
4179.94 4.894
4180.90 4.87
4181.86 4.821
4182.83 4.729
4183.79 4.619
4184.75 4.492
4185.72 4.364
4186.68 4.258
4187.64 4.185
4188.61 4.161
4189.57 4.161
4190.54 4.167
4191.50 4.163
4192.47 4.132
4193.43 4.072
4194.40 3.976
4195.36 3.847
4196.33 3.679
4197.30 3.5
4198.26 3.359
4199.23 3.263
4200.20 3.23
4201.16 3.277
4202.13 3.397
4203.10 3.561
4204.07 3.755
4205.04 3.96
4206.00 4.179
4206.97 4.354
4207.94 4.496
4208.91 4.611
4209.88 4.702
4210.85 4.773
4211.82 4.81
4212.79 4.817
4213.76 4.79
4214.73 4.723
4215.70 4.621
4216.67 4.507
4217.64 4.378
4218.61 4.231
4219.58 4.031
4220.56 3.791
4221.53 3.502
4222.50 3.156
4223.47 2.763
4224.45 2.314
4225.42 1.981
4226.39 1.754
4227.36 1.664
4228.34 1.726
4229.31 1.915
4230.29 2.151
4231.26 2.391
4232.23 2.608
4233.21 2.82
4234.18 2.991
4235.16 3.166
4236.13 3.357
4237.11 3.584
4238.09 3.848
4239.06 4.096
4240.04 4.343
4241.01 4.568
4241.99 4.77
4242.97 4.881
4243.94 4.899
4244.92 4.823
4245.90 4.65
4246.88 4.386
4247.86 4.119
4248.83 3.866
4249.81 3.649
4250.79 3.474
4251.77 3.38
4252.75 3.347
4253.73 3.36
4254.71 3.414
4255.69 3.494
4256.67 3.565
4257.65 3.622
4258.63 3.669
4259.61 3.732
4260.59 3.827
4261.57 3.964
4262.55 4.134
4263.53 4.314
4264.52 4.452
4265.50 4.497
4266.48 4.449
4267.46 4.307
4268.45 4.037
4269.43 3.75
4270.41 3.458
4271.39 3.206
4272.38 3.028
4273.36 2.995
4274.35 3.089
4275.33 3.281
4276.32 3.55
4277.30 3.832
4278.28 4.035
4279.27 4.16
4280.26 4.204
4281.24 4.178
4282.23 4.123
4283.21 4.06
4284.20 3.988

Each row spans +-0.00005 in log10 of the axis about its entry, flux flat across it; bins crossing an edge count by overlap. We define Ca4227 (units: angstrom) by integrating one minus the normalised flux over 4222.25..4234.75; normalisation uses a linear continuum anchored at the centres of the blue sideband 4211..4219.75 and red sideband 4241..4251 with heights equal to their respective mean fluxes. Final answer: 6.1 angstrom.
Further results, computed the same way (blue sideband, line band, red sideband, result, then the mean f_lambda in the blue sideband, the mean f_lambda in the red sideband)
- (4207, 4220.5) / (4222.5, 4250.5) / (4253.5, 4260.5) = 4.4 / 4.54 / 3.57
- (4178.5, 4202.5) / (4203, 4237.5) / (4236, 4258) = 4.5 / 4.1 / 3.99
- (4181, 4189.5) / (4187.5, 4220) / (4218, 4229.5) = -4.9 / 4.46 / 2.77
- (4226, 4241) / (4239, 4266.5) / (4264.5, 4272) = -4.7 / 2.89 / 3.98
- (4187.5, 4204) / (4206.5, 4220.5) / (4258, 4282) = -2.8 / 3.76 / 3.84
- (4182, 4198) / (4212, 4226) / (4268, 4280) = 0.4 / 4.16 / 3.55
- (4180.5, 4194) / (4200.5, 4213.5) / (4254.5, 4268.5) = 0.2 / 4.37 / 3.97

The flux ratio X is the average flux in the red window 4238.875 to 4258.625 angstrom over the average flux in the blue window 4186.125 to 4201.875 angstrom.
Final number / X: 1.05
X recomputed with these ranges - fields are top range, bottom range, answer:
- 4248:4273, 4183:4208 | 0.95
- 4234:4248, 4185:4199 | 1.05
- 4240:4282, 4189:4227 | 1.02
